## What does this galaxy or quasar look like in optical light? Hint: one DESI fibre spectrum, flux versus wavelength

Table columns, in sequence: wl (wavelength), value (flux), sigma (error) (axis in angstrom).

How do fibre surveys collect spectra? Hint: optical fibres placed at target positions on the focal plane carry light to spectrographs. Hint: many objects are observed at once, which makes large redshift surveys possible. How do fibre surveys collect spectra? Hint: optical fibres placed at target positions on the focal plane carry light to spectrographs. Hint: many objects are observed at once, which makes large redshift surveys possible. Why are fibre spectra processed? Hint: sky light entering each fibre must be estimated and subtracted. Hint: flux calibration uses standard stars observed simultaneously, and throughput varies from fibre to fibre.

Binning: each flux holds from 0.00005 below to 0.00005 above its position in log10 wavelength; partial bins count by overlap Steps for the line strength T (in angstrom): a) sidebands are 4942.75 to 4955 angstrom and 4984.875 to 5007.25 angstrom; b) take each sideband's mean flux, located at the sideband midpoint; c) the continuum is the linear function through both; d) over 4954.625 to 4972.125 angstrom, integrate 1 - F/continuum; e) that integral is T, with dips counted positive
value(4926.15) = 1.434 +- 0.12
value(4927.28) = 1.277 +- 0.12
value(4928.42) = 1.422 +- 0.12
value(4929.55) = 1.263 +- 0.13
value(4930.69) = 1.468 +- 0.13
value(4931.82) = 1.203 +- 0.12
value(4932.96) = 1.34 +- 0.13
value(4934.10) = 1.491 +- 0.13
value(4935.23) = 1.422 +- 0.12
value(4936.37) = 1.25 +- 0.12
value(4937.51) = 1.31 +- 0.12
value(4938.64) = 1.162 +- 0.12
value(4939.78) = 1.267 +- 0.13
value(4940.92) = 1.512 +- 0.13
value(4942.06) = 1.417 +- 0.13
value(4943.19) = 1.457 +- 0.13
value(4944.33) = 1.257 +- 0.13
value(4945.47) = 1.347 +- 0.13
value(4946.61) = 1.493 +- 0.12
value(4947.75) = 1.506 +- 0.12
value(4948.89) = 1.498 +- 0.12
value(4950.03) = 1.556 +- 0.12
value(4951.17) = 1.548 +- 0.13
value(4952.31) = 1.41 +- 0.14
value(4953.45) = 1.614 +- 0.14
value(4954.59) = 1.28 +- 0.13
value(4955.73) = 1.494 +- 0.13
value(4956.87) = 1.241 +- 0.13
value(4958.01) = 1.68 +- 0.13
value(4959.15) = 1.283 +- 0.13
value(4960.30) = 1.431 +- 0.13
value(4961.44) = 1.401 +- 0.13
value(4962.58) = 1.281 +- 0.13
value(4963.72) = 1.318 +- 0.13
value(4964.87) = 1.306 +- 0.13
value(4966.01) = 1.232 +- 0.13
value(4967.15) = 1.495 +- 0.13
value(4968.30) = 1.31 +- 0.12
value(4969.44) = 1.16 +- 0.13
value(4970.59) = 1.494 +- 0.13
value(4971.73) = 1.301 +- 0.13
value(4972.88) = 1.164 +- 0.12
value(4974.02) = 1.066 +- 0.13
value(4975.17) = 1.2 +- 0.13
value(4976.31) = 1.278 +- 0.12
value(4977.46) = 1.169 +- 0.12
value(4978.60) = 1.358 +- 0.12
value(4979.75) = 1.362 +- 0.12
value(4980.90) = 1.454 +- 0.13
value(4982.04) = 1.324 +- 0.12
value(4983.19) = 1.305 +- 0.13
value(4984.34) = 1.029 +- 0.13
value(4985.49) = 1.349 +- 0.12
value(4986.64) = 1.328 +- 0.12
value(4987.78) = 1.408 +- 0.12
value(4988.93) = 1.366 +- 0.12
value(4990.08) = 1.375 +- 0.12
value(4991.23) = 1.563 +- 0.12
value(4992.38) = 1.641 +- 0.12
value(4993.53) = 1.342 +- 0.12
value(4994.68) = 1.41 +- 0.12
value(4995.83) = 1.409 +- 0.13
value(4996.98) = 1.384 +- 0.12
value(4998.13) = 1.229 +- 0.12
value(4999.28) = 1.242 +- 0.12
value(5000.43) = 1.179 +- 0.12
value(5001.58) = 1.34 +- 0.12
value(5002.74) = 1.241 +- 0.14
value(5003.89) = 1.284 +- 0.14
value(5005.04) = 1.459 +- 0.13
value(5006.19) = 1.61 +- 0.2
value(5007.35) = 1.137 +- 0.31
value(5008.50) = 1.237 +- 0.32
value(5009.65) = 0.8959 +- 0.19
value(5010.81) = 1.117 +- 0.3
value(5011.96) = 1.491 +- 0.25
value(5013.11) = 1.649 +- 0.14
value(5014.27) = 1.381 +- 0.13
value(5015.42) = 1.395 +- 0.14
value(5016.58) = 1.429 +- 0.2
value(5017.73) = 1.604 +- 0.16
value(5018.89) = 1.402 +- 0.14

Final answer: 0.8 angstrom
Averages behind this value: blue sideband 1.45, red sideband 1.37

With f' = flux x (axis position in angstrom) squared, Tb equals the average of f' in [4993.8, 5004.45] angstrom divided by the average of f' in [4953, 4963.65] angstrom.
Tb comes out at 0.94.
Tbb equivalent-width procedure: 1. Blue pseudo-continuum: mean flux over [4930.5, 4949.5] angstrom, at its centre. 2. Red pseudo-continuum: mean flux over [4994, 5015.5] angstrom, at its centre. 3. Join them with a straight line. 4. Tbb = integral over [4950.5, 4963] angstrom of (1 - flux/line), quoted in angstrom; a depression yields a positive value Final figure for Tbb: -0.6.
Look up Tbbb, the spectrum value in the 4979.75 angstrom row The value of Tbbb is 1.362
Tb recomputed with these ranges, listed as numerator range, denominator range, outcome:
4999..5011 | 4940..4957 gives 0.89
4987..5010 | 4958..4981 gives 1.04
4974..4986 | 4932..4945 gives 0.96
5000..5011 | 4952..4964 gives 0.91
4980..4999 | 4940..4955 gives 0.96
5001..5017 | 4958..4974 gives 1.02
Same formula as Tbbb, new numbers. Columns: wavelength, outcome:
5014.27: 1.381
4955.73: 1.494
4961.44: 1.401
